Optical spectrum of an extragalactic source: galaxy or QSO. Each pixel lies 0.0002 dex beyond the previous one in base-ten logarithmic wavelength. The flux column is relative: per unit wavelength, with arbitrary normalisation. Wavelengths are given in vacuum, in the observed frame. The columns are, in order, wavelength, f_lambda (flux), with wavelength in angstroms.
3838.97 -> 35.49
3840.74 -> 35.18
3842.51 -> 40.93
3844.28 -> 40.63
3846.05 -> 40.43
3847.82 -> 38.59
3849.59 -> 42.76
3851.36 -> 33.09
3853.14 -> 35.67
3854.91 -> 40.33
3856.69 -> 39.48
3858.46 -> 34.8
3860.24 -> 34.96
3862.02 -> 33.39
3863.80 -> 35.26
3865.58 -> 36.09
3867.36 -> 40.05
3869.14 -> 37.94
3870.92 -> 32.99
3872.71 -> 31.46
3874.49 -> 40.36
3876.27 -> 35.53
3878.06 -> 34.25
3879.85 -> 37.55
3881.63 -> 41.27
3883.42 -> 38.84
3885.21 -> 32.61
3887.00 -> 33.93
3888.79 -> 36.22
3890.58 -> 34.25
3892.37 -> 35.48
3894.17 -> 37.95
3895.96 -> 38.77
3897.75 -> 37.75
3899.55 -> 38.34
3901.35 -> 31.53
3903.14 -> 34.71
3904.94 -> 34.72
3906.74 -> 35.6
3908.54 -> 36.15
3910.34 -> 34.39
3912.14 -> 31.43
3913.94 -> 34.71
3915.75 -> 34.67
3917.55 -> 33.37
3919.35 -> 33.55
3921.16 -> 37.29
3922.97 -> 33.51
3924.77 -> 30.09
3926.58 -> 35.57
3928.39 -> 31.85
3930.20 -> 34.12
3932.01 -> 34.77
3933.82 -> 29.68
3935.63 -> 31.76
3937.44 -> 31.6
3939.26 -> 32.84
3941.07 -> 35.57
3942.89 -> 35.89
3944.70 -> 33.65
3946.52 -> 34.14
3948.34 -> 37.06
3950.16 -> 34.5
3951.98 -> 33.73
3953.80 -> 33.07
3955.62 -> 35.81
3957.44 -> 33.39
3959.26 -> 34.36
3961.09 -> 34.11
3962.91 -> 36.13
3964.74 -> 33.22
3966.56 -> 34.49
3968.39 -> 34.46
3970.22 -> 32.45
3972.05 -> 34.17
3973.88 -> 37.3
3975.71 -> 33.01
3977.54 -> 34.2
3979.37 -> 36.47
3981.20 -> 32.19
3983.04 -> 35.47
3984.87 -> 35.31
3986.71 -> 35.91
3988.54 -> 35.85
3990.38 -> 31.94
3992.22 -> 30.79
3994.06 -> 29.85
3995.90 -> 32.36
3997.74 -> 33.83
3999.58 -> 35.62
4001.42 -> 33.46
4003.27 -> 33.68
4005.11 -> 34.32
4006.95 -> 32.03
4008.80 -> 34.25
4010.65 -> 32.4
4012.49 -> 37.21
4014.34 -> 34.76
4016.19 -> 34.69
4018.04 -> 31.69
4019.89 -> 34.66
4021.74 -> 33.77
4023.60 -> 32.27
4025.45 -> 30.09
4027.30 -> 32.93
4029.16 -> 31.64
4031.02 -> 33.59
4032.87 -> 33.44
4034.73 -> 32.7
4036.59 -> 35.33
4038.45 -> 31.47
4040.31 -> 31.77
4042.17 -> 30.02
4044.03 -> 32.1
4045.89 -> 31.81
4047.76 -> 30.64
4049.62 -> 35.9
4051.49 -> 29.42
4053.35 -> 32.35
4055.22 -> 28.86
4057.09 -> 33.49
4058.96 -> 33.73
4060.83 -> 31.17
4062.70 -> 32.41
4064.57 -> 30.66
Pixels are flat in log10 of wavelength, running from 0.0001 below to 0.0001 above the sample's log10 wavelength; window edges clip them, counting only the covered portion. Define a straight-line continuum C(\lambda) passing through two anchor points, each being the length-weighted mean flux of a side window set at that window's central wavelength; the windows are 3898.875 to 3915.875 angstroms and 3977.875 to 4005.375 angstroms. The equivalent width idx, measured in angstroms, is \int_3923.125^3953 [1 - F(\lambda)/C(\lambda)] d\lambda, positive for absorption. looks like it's 0.64 angstroms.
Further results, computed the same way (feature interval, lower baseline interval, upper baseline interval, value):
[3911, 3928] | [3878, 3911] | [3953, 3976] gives 0.8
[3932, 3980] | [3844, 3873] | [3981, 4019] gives 0.8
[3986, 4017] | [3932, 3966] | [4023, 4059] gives -0.7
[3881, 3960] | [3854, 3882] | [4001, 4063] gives 1.6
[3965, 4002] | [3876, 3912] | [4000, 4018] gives 0.5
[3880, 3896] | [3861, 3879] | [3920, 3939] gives -0.7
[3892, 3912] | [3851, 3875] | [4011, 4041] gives -0.2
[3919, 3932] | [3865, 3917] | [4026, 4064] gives 0.5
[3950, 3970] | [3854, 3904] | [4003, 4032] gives 0.2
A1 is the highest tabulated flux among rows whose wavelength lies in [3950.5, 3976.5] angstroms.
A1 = 37.3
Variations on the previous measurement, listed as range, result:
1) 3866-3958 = 41.27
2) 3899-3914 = 38.34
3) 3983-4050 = 37.21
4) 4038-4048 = 32.1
